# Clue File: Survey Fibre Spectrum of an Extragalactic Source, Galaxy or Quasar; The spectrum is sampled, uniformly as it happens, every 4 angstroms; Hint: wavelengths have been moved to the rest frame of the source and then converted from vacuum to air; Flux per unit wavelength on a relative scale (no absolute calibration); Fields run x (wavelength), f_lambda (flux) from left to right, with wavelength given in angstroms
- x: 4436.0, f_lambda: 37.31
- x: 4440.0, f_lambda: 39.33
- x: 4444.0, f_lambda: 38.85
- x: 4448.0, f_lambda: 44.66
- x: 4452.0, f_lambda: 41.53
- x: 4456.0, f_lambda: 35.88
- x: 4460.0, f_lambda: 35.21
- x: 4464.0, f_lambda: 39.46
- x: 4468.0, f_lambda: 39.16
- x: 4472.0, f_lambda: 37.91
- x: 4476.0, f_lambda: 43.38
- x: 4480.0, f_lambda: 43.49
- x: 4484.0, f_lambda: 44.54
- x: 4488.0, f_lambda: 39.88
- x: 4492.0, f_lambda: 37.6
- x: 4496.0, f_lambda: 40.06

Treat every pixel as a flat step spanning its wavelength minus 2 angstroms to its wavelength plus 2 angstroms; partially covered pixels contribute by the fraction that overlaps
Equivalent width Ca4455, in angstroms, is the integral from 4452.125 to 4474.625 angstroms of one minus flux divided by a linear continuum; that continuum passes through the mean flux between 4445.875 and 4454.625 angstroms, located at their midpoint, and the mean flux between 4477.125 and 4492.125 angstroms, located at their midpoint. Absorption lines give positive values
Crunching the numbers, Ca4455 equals 2.3 angstroms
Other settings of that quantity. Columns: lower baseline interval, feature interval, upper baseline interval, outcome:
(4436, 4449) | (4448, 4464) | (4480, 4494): 0.7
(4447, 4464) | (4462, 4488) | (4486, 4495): -1.5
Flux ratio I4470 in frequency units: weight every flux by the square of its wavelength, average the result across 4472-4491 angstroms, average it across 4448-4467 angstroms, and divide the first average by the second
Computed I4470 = 1.10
